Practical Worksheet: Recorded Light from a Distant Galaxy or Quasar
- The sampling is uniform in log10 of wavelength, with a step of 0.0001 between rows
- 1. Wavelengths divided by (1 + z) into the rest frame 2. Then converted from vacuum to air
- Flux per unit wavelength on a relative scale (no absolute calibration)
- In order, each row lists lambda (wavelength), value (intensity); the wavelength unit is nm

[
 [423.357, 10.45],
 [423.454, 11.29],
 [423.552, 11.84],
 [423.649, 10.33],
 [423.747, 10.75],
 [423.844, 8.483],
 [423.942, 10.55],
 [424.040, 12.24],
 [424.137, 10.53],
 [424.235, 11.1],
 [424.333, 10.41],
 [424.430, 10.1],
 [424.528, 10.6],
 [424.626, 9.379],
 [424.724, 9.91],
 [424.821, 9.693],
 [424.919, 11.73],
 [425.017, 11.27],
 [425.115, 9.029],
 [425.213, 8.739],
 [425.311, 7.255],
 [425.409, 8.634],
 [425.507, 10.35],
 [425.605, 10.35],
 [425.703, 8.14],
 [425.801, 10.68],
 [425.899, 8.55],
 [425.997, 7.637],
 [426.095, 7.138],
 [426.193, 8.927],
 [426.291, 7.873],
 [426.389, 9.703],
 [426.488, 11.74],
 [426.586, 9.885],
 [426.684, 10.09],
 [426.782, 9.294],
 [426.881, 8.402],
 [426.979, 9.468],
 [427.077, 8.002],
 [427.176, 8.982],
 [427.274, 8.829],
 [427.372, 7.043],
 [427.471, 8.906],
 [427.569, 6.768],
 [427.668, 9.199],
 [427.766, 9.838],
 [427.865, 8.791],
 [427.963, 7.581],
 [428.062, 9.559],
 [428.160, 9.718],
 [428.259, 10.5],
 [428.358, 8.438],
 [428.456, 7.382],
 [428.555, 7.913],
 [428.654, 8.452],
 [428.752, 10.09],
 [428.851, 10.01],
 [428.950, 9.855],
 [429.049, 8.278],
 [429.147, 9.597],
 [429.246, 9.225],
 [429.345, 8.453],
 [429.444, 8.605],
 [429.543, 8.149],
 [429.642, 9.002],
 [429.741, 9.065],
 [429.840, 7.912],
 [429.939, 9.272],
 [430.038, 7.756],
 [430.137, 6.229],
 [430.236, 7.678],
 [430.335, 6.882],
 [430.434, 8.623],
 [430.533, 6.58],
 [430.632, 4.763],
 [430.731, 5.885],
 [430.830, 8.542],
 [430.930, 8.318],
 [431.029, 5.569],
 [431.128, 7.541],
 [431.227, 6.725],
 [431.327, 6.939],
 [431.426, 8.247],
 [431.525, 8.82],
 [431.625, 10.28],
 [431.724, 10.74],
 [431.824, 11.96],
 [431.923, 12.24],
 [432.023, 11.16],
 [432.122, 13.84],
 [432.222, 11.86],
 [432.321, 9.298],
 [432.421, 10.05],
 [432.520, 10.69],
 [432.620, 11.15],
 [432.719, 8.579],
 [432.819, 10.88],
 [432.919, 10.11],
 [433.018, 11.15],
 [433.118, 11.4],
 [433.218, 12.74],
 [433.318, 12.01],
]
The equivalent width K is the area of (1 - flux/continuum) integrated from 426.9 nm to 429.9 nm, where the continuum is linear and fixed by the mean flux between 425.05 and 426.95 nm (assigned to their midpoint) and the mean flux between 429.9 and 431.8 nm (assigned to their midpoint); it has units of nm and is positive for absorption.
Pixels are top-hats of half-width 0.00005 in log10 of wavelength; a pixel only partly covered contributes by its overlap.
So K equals -0.14 nm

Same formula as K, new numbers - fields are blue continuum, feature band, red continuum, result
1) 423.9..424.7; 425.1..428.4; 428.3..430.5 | 0.21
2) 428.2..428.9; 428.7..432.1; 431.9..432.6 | 0.52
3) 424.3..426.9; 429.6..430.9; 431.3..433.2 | 0.34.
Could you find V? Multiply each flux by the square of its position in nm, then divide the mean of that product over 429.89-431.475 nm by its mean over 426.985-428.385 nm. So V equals 0.84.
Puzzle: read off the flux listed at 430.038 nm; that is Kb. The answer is 7.756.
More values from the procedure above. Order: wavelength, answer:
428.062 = 9.559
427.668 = 9.199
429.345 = 8.453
